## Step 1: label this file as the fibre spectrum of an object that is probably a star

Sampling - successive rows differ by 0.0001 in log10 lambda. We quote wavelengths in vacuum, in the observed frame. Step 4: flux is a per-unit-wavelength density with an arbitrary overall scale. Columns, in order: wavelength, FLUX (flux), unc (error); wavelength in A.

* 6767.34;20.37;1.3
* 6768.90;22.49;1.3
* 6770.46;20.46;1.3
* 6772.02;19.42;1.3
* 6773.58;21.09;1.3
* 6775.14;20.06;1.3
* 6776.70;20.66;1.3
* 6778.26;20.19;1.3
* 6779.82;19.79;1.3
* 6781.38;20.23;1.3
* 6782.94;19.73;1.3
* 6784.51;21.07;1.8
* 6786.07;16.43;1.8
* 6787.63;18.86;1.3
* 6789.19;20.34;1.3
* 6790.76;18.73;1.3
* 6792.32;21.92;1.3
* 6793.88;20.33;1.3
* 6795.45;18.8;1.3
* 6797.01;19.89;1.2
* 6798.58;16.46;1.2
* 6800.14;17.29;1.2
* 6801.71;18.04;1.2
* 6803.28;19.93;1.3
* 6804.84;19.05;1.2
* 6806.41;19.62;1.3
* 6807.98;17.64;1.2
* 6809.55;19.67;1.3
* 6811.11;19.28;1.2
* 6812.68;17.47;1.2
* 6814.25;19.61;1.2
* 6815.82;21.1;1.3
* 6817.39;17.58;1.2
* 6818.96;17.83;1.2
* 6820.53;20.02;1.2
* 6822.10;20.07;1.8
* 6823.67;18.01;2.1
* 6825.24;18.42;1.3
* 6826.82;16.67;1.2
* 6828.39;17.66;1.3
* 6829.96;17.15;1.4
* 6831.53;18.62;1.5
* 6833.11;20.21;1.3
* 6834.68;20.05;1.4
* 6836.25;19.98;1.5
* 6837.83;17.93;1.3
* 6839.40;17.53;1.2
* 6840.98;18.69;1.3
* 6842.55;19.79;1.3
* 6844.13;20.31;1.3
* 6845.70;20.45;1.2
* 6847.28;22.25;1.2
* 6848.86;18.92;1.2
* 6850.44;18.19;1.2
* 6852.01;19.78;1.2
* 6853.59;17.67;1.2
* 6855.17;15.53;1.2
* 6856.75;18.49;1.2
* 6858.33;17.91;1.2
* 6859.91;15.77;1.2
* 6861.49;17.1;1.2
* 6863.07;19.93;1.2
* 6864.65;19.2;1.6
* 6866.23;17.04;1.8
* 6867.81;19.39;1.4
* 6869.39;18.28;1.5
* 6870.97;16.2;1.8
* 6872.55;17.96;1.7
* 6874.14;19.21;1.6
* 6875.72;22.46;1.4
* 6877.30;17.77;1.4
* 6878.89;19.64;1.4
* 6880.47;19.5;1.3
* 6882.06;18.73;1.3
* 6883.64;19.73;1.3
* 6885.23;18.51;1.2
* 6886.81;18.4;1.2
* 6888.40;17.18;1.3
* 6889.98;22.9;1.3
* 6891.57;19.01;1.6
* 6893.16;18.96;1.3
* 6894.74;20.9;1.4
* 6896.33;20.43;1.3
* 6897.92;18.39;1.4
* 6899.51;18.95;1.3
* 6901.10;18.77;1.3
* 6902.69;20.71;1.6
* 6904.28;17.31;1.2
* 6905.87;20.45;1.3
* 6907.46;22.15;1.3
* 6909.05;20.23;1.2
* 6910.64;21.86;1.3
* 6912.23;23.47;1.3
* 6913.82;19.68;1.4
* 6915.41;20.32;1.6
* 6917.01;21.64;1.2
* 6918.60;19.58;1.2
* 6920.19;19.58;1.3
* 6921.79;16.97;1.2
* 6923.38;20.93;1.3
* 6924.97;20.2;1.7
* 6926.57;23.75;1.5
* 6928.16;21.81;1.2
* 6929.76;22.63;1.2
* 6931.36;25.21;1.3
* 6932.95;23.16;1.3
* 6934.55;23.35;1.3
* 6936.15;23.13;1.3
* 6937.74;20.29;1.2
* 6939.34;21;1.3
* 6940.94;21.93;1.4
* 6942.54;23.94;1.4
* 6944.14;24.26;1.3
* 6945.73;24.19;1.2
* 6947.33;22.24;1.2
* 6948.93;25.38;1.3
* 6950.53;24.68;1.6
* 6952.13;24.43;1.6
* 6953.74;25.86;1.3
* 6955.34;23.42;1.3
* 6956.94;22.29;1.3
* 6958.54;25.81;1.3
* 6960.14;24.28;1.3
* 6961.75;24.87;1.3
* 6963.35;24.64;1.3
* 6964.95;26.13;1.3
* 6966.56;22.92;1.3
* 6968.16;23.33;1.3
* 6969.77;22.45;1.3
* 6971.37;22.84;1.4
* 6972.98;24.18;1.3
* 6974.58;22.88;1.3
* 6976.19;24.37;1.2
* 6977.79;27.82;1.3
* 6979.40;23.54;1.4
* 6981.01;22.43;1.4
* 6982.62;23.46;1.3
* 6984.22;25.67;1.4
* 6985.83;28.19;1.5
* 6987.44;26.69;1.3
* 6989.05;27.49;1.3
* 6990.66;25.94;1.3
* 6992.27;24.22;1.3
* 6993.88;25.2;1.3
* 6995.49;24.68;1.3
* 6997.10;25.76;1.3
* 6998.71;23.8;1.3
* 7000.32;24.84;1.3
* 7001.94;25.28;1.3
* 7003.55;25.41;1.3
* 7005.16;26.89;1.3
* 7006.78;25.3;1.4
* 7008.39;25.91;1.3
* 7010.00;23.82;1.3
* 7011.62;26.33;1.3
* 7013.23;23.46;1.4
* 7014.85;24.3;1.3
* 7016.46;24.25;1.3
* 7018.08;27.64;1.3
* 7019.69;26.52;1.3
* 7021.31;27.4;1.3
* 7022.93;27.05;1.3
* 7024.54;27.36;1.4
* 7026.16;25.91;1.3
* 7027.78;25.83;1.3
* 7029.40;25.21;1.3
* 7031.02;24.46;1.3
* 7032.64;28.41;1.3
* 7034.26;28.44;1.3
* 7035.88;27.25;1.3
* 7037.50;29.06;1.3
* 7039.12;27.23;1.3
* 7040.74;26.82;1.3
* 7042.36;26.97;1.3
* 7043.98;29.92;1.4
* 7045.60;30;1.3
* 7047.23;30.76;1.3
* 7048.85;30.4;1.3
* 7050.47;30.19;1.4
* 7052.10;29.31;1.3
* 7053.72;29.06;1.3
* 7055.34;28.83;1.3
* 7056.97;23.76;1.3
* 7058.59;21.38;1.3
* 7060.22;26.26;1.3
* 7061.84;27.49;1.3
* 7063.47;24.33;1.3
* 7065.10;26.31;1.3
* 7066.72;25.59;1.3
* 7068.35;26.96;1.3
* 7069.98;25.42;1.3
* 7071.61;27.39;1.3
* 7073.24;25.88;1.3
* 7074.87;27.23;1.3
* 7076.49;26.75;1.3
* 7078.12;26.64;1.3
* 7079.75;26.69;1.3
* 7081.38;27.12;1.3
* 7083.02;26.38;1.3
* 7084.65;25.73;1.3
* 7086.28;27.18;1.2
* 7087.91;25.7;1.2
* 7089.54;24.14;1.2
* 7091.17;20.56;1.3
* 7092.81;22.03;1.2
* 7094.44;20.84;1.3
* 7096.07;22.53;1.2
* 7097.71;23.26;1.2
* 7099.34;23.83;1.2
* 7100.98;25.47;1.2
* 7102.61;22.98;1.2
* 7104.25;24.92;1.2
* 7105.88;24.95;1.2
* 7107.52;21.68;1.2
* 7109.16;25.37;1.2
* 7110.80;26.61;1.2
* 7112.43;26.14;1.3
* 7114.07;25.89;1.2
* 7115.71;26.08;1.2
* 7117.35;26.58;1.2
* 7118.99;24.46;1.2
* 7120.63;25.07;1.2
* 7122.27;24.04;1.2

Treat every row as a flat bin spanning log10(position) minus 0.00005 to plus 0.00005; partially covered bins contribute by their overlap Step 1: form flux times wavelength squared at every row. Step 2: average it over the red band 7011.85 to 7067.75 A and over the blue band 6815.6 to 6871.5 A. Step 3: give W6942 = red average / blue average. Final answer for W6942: 1.5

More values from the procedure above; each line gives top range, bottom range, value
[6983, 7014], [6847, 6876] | 1.45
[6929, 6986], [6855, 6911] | 1.28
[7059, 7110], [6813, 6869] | 1.44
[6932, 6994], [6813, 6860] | 1.34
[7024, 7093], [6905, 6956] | 1.25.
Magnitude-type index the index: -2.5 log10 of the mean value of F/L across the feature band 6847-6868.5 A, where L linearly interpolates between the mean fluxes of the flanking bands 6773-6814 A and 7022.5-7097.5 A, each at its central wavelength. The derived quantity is 0.15 mag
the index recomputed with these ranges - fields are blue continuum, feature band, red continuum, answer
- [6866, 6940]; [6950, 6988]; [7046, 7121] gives -0.10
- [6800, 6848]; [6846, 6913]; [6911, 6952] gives 0.08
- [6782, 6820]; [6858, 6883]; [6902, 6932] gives 0.09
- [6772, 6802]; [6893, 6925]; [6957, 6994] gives 0.14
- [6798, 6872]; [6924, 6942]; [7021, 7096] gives -0.02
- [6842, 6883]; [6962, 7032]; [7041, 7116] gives -0.09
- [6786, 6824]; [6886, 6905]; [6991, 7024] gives 0.13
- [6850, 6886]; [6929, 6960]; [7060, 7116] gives -0.14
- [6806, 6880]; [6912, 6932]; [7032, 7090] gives 0.03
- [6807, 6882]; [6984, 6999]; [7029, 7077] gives -0.05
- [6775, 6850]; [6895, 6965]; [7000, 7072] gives 0.05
